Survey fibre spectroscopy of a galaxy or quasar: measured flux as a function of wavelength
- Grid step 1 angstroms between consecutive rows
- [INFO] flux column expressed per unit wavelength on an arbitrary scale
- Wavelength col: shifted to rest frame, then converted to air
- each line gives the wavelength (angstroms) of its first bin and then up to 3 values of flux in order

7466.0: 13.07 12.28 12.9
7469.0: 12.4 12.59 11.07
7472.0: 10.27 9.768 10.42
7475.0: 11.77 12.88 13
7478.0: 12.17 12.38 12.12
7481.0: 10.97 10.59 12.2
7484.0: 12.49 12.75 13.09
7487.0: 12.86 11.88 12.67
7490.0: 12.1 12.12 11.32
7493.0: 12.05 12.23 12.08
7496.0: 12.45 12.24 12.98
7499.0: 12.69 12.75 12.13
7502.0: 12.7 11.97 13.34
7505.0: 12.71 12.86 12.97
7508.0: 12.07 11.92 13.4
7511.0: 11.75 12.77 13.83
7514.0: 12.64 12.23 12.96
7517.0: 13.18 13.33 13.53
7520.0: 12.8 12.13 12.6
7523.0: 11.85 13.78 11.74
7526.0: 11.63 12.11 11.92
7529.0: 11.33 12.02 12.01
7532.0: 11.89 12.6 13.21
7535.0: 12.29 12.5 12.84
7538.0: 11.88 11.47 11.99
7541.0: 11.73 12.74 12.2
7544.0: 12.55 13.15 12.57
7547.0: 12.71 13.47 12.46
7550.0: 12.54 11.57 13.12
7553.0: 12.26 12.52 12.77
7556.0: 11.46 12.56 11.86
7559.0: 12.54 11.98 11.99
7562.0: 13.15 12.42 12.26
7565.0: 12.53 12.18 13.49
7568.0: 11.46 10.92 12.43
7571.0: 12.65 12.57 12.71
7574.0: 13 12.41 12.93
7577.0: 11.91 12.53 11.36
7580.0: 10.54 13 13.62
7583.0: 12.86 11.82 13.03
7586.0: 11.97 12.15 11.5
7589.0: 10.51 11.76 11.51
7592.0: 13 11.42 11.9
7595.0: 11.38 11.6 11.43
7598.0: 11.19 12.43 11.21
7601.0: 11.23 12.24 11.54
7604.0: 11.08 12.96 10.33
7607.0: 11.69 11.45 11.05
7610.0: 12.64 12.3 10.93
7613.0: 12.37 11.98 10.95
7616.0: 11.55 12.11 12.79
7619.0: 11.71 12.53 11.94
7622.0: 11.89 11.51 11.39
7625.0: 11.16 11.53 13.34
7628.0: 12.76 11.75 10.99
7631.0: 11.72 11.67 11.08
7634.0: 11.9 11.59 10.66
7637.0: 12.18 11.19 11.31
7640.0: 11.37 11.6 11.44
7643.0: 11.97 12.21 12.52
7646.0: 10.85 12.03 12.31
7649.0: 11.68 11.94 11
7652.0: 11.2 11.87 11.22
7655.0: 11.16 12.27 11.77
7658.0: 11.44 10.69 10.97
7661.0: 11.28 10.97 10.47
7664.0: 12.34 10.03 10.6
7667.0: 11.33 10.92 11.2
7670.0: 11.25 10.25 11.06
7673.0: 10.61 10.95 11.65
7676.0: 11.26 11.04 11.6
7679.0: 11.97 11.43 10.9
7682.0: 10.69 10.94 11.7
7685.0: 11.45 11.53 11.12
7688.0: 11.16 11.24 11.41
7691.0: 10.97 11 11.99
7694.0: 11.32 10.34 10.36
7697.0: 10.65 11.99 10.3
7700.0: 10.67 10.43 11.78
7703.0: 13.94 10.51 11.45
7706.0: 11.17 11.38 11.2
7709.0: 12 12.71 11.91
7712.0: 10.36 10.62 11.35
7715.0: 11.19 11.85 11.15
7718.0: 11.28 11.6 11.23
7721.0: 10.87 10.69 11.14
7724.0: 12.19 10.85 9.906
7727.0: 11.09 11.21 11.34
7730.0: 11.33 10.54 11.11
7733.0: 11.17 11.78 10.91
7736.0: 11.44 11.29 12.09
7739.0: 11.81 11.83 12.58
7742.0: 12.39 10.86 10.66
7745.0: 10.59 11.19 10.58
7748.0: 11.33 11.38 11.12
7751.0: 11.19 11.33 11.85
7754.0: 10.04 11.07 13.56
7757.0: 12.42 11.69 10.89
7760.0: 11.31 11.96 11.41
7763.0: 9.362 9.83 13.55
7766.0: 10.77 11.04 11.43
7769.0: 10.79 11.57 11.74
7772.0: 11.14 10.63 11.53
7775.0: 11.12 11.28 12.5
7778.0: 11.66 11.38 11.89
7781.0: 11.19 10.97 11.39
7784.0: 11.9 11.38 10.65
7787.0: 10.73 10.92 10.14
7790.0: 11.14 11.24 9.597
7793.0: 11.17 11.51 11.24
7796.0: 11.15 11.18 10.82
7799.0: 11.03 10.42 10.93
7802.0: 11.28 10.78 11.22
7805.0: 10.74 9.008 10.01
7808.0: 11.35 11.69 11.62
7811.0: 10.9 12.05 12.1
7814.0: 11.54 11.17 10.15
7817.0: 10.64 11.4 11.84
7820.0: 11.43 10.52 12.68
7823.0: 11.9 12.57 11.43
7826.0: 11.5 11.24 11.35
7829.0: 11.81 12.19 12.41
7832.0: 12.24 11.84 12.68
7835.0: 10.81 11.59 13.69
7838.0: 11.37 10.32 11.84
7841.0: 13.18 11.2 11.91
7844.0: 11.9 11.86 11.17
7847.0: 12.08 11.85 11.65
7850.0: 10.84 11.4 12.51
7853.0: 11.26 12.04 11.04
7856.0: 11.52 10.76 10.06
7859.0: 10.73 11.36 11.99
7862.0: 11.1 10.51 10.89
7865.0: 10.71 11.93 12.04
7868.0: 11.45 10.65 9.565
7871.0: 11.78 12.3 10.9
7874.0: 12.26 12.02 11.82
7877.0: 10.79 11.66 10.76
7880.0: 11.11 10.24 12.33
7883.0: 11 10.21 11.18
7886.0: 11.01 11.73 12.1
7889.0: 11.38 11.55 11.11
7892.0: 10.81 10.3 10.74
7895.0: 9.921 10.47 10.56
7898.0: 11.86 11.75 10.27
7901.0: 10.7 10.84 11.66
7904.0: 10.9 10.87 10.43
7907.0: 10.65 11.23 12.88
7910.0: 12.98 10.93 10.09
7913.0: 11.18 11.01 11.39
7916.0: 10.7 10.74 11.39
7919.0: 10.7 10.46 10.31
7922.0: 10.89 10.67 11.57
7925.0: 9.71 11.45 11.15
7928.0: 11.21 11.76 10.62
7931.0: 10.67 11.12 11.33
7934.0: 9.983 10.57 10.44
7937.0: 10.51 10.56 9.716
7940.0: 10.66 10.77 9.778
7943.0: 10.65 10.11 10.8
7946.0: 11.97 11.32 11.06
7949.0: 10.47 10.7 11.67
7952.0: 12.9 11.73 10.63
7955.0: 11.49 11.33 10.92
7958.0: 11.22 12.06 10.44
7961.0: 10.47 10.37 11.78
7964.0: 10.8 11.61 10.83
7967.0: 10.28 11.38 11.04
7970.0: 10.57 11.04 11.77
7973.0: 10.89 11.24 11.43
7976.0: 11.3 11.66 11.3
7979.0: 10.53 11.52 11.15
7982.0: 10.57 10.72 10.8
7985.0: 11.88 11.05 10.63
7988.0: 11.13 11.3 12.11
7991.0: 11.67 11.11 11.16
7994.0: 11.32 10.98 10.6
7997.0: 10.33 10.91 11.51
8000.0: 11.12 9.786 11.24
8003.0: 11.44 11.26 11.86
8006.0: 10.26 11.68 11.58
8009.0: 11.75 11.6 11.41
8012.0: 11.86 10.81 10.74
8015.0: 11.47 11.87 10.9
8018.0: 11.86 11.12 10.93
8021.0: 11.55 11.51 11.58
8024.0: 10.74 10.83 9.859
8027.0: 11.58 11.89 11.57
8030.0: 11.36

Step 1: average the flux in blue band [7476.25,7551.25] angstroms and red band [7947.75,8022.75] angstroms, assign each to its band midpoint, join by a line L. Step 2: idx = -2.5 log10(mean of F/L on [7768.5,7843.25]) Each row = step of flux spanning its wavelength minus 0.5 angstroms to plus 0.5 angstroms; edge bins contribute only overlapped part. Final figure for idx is 0.03 mag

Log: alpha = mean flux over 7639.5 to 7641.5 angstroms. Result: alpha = 11.5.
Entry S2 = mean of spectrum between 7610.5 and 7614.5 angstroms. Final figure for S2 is 11.9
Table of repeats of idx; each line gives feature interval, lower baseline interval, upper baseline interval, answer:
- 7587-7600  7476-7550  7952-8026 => 0.05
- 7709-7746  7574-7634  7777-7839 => 0.02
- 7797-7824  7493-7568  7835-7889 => 0.04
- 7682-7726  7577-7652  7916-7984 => 0.03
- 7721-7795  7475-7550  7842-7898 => 0.03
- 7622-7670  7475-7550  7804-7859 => 0.05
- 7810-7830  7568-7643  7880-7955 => -0.02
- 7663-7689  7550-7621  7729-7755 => 0.04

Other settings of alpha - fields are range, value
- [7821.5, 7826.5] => 12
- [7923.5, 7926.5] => 10.9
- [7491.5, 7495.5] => 11.9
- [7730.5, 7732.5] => 10.8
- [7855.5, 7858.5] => 10.8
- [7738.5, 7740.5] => 11.8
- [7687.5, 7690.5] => 11.3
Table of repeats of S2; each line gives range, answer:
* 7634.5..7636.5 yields 11.1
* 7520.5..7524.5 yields 12.6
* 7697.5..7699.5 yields 11.1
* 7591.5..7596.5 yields 11.9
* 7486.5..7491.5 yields 12.3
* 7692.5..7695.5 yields 11.2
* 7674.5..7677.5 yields 11.3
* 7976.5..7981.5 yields 11.2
